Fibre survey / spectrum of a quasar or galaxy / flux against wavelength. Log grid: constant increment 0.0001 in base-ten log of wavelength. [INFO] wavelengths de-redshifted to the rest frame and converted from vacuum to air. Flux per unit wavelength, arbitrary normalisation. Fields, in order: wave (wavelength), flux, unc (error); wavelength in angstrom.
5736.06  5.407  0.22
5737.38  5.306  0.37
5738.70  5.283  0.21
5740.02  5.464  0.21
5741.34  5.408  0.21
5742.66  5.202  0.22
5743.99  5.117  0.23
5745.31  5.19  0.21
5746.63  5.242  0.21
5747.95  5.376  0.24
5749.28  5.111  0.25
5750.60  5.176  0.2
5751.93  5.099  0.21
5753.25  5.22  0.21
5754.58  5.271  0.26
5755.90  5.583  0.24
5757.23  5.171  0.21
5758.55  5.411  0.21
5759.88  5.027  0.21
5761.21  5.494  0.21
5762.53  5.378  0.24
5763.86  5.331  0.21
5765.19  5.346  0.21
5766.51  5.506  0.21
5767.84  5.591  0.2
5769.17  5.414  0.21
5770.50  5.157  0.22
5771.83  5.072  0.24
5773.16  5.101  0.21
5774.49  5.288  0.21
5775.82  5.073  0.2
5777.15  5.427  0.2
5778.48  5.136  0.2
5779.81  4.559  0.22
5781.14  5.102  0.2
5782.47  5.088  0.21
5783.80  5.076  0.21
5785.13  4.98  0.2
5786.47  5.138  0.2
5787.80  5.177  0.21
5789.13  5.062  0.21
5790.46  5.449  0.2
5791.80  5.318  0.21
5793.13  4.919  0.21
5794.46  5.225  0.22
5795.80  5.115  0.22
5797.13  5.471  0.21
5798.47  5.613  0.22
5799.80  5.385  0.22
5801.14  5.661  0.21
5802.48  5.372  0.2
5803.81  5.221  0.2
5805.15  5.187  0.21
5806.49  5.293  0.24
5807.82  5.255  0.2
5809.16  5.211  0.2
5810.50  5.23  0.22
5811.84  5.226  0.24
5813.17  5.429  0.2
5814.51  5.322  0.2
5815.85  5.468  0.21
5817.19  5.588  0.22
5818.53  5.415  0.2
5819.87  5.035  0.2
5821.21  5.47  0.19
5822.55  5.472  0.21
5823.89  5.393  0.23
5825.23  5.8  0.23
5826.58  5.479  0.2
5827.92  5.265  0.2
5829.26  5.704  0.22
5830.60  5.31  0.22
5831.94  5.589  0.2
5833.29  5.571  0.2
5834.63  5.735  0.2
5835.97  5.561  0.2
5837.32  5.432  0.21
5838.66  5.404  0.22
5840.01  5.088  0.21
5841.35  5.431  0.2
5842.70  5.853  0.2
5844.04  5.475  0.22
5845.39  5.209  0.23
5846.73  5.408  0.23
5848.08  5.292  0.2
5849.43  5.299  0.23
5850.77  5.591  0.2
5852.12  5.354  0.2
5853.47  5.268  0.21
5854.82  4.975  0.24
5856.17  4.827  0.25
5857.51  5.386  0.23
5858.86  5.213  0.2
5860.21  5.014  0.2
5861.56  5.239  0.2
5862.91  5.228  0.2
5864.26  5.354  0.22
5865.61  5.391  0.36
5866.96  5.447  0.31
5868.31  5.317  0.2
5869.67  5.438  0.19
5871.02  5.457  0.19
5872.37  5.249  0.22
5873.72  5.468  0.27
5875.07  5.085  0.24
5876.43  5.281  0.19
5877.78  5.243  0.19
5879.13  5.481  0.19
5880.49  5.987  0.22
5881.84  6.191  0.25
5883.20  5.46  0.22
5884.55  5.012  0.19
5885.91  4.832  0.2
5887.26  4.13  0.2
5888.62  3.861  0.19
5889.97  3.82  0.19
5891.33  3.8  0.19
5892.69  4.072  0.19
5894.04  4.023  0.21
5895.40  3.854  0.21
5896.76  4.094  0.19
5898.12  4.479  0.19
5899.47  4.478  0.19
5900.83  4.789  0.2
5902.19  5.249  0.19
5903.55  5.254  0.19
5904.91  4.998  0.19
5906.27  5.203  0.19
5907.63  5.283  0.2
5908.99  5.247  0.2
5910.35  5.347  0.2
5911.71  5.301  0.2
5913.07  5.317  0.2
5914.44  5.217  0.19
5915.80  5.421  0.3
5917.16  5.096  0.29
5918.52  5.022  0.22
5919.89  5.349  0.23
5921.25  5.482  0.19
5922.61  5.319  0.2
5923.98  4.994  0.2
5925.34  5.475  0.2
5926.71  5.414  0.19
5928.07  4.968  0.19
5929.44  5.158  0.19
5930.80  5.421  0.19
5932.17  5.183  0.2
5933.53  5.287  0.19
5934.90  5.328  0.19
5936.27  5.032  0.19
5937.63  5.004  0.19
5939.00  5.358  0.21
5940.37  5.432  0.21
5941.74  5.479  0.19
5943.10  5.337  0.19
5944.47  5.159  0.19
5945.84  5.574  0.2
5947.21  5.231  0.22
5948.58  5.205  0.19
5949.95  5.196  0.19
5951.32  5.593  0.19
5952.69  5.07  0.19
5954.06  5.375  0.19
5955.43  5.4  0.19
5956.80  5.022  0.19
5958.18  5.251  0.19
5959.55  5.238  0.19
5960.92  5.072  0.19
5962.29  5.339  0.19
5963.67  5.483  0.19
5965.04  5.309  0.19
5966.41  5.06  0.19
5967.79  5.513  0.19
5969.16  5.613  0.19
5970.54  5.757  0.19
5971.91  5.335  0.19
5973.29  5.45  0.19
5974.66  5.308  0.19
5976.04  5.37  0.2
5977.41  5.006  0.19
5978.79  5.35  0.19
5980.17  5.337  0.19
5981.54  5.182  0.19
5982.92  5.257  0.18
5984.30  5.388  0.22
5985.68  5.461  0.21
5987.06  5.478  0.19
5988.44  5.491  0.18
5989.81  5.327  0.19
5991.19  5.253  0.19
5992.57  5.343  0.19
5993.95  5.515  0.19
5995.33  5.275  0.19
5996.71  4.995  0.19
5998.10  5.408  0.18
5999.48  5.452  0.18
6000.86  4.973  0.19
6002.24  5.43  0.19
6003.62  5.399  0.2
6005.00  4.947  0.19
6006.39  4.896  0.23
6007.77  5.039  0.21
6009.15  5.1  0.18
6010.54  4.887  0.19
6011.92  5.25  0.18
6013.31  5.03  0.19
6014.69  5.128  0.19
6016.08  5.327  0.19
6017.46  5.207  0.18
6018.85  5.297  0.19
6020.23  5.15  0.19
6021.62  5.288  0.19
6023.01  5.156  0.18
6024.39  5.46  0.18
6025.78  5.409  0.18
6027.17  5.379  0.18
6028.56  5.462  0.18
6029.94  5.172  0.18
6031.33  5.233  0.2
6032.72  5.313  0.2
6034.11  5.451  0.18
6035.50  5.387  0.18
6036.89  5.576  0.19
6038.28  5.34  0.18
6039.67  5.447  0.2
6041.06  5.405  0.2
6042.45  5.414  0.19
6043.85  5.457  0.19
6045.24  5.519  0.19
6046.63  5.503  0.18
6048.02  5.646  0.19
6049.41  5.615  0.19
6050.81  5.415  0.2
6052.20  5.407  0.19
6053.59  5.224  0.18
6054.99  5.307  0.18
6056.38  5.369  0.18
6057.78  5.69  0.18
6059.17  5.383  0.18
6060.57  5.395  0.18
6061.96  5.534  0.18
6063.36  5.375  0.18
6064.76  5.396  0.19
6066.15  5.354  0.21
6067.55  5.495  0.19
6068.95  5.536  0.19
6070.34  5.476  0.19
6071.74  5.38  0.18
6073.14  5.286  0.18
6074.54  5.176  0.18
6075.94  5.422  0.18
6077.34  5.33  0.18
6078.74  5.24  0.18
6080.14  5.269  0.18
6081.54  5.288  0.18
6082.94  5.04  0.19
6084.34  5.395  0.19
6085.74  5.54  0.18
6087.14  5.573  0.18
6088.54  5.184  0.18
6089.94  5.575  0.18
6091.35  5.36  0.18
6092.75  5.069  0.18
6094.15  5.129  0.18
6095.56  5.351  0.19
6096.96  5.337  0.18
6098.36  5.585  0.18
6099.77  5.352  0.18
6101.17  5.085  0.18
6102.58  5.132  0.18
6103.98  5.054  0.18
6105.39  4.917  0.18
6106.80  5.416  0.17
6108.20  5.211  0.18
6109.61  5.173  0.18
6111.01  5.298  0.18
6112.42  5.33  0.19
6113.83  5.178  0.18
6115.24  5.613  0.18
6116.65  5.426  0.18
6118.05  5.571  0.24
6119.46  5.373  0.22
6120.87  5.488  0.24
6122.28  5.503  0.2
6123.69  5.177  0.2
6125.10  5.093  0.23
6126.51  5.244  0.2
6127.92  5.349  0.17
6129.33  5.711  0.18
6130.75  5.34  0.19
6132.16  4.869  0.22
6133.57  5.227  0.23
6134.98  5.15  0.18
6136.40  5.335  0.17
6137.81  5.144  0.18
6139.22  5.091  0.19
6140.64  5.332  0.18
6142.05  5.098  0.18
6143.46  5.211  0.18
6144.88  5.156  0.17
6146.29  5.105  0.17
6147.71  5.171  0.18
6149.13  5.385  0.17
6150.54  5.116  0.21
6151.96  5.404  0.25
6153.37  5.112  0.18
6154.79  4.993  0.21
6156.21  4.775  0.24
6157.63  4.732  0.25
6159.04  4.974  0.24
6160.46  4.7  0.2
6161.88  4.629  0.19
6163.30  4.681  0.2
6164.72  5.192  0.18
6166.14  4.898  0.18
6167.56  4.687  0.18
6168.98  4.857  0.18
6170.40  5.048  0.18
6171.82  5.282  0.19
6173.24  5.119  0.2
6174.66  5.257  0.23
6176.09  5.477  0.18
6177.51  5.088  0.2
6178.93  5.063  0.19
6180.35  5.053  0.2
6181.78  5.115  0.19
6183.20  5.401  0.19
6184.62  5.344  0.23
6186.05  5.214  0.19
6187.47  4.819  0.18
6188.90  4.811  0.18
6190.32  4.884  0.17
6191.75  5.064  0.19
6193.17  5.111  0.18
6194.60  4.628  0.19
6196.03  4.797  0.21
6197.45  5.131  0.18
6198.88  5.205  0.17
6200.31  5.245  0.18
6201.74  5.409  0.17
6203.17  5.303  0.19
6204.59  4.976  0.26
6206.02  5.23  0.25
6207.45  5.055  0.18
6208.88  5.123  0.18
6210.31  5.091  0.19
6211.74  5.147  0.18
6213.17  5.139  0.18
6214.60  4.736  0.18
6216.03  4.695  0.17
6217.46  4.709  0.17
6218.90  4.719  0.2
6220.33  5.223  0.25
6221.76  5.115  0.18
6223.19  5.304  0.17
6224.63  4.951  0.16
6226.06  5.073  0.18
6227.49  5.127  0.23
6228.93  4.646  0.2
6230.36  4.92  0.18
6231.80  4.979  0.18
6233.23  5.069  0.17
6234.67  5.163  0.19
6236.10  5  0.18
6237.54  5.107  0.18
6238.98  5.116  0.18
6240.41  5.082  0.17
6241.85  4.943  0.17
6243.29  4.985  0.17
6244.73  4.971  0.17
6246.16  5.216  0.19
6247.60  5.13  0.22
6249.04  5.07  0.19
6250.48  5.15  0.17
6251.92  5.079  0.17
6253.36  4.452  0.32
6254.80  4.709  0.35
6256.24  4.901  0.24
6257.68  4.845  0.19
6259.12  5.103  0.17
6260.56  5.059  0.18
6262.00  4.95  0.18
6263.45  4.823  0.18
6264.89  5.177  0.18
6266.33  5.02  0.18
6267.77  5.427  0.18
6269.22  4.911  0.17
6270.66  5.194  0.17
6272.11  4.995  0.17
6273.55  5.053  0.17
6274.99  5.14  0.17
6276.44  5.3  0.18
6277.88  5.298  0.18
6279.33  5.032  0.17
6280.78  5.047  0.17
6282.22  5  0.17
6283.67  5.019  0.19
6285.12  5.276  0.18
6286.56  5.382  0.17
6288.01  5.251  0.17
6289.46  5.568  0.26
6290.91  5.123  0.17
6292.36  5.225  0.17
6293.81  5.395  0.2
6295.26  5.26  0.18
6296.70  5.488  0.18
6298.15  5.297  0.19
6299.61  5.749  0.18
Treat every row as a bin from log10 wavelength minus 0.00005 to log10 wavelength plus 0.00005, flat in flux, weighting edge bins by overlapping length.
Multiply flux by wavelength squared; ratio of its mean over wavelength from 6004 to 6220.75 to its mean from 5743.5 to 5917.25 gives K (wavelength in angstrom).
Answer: 1.10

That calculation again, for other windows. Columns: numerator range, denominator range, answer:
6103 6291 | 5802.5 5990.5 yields 1.08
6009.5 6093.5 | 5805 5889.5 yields 1.08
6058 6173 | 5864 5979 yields 1.08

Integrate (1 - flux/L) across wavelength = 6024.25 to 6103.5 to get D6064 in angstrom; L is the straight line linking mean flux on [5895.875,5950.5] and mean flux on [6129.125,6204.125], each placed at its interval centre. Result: -3.9 angstrom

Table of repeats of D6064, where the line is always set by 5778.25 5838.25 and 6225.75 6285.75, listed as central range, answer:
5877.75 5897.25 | 2.3 angstrom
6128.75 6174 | 0.2 angstrom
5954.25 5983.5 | -0.5 angstrom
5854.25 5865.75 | 0.3 angstrom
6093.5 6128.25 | -1.1 angstrom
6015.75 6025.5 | -0.2 angstrom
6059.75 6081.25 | -0.9 angstrom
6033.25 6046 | -0.7 angstrom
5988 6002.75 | -0.3 angstrom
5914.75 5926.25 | 0.0 angstrom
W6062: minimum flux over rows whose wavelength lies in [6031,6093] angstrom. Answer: 5.04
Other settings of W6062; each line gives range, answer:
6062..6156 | 4.869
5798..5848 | 5.035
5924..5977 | 4.968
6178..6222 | 4.628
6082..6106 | 4.917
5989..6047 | 4.887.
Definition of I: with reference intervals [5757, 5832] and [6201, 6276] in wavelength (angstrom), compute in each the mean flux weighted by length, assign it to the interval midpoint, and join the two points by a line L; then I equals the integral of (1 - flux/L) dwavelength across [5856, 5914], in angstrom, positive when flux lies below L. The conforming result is 2.6 angstrom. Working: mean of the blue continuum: 5.3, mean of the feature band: 5.01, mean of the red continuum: 5.03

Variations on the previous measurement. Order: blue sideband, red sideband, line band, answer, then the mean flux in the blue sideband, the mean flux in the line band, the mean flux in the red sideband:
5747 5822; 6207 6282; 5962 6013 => -1.3 angstrom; 5.26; 5.29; 5.02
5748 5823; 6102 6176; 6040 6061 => -1.1 angstrom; 5.27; 5.45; 5.16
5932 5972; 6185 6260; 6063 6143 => -2.5 angstrom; 5.31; 5.31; 5.01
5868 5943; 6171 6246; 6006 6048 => -1.9 angstrom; 5.07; 5.3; 5.06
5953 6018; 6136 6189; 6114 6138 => -1.0 angstrom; 5.28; 5.33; 5.08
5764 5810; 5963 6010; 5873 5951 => 3.1 angstrom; 5.24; 5.07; 5.31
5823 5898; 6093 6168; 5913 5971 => -1.3 angstrom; 5.17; 5.29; 5.18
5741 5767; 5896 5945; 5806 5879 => -2.0 angstrom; 5.28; 5.36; 5.16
